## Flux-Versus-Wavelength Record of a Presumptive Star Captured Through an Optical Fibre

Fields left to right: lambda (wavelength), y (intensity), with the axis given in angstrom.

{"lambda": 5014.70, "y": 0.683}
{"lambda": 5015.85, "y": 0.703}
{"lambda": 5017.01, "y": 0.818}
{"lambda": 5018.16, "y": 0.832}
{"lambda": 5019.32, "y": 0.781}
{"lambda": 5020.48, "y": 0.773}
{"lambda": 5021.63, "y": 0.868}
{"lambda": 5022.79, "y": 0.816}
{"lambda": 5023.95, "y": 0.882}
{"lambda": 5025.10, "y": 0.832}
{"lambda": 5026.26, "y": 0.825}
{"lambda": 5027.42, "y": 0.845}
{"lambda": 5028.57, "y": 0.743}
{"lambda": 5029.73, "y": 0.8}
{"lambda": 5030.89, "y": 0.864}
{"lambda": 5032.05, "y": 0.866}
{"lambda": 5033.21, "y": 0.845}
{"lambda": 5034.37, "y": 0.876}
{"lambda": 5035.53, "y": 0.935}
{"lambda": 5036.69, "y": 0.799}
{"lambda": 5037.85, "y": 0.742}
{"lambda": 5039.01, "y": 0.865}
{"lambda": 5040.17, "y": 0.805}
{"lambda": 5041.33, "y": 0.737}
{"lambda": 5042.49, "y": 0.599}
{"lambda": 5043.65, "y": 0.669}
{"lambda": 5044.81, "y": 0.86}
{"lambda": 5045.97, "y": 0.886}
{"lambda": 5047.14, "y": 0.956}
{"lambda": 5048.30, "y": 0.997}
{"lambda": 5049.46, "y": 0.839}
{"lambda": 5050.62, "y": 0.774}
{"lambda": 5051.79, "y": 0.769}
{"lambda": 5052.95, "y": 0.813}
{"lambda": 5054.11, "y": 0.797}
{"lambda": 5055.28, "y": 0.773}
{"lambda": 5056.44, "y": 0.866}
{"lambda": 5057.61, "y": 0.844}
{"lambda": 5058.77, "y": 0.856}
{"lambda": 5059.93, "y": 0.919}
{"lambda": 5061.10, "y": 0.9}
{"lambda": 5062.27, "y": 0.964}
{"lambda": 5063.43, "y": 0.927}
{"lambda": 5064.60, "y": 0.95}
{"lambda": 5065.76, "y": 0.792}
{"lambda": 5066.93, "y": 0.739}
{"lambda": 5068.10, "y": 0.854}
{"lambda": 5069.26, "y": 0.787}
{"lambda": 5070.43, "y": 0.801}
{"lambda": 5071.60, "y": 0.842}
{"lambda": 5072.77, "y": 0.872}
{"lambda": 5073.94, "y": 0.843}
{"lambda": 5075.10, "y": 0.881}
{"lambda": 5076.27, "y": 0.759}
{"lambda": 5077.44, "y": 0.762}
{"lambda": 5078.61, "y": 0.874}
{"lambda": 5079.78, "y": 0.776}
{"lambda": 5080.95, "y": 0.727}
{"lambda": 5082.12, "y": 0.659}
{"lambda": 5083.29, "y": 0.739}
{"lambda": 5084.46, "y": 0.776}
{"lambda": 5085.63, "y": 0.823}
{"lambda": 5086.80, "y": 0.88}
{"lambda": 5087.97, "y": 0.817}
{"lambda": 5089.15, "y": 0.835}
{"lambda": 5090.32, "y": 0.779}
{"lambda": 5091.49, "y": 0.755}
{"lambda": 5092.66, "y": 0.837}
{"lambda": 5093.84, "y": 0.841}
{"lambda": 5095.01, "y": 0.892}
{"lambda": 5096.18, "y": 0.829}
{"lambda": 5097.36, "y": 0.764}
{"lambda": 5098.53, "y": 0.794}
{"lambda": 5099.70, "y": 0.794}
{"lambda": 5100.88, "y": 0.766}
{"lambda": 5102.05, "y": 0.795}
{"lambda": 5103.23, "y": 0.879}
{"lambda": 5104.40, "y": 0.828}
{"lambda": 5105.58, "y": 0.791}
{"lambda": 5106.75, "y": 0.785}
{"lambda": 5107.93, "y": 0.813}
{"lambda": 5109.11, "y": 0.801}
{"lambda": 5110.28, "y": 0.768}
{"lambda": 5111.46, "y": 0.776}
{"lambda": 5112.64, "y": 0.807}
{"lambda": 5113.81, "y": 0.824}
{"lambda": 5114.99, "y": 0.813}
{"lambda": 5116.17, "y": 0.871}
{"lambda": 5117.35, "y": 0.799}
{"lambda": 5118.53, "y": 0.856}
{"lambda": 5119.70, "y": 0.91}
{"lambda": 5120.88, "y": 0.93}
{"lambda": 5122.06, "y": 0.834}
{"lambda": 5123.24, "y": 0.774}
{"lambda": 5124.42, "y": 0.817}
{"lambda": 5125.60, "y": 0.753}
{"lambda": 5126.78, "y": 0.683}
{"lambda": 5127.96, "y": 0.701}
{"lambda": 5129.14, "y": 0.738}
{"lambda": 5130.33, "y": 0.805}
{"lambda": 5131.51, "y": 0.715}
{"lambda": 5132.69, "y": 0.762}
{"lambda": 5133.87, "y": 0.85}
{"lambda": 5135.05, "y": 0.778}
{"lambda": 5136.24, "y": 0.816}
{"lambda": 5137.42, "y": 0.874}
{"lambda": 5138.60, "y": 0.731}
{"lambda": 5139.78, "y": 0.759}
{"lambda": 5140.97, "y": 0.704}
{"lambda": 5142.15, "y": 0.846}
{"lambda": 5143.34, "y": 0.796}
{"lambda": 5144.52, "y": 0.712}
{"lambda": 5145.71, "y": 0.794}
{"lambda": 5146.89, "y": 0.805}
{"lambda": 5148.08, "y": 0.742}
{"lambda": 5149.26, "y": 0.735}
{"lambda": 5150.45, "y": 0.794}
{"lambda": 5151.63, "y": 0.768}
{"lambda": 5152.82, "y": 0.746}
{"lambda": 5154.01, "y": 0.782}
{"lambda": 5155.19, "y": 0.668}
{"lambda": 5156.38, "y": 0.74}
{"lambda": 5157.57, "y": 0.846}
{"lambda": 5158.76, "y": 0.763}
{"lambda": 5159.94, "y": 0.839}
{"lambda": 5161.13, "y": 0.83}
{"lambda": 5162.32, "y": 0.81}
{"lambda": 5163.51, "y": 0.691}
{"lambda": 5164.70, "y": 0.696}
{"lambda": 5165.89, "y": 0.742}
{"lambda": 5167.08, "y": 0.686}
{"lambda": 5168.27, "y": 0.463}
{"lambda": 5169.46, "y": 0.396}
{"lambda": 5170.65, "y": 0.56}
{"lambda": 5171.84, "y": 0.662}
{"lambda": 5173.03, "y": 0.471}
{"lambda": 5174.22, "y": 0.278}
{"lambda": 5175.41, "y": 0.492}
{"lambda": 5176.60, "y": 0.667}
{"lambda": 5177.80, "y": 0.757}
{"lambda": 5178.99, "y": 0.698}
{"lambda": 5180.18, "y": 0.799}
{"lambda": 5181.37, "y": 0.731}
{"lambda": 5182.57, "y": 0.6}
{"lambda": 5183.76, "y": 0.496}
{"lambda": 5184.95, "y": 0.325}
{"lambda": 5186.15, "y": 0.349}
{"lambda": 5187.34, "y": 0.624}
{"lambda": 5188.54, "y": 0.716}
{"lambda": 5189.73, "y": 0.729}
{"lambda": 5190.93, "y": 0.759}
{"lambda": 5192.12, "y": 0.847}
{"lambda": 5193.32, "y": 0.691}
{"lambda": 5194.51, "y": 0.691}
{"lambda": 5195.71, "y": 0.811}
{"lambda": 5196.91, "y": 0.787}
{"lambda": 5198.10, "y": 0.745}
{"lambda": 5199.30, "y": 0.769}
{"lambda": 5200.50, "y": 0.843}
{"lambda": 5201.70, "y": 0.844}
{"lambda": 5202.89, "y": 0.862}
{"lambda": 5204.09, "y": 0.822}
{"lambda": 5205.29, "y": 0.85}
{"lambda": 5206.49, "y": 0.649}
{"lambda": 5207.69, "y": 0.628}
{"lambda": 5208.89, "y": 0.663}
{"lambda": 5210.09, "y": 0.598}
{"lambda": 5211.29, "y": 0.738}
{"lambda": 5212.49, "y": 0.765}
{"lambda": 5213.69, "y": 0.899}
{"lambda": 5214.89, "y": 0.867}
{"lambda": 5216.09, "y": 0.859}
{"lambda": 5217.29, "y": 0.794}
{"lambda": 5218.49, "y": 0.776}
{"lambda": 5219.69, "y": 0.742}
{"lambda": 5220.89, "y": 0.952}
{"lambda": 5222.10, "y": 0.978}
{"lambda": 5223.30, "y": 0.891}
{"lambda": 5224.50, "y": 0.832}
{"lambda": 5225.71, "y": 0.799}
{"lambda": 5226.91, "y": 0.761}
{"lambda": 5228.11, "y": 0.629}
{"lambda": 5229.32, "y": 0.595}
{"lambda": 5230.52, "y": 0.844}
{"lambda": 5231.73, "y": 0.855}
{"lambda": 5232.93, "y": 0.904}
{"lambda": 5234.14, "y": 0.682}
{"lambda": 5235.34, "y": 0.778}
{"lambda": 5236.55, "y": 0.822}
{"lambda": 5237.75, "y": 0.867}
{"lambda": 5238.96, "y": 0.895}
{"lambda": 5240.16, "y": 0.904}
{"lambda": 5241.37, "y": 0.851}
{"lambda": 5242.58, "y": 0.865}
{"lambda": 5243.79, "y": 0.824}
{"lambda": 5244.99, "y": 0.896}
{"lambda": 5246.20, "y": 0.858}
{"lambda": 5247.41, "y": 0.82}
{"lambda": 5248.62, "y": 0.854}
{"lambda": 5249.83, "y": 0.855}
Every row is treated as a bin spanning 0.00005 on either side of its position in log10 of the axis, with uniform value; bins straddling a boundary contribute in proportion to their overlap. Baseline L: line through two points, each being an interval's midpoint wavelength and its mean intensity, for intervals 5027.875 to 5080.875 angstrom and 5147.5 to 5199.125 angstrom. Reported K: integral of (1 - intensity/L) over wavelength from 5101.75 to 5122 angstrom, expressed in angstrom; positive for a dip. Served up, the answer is -1.9 angstrom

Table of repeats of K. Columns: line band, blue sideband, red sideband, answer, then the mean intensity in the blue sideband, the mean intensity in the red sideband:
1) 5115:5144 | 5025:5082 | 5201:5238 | 0.55 angstrom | 0.828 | 0.791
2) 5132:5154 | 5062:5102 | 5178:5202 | -0.97 angstrom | 0.814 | 0.692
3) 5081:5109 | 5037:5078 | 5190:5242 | 0.66 angstrom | 0.83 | 0.794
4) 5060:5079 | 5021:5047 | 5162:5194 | -1.95 angstrom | 0.819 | 0.618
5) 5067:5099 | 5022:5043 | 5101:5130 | 0.13 angstrom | 0.816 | 0.805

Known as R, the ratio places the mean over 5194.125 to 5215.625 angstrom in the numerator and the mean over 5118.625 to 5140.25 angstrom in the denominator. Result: 1.0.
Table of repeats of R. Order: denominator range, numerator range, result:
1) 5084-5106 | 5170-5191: 0.72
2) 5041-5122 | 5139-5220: 0.87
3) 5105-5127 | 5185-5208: 0.90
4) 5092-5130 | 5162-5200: 0.79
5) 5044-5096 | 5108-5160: 0.95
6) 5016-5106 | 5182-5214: 0.86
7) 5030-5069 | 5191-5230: 0.93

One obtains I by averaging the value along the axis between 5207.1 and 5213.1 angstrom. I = 0.679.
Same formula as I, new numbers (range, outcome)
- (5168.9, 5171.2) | 0.478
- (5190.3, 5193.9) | 0.765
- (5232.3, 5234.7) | 0.796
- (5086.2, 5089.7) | 0.843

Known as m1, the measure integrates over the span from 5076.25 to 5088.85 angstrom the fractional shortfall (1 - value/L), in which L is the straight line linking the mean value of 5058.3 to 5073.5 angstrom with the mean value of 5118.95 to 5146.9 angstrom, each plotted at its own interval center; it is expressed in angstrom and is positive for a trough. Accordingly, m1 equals 0.89 angstrom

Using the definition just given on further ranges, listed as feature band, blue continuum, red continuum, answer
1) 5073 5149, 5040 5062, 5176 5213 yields -2.2 angstrom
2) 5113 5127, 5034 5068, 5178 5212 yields -1.0 angstrom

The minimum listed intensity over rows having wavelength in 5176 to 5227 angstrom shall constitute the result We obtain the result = 0.325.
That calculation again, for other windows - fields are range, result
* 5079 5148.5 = 0.659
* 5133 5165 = 0.668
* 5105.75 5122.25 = 0.768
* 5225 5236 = 0.595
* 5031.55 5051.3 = 0.599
